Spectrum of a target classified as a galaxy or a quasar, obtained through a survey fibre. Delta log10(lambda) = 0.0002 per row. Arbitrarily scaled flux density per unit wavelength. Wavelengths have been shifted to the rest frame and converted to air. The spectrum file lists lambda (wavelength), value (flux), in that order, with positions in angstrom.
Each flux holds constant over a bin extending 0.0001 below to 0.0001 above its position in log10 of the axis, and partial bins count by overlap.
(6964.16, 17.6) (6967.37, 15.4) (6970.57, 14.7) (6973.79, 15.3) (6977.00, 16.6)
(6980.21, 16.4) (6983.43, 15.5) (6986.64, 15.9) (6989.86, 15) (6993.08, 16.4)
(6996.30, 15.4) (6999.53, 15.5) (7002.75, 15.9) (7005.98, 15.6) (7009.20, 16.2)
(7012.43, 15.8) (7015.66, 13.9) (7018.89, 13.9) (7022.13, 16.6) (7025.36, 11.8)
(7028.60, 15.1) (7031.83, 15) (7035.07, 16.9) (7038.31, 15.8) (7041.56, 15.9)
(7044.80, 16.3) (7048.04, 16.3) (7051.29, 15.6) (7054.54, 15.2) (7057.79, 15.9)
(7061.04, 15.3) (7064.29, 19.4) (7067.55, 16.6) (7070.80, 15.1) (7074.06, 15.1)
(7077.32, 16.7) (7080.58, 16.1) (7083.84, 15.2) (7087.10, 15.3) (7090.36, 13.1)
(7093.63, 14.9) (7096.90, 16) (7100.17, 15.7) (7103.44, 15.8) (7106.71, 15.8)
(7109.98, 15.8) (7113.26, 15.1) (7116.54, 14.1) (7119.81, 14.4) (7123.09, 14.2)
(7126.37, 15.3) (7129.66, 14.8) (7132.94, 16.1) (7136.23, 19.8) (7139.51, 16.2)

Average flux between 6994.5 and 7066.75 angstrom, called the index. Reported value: 15.6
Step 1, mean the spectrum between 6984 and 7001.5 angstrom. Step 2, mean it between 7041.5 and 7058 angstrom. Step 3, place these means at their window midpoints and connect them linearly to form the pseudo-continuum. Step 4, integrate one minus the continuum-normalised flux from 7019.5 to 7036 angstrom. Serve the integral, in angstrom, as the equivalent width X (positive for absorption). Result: 0.9 angstrom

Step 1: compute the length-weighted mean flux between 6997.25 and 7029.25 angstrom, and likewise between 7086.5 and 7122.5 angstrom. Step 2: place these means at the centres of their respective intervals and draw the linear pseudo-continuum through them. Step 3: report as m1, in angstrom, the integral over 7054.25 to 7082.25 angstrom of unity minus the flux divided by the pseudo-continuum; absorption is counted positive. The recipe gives -2.1 angstrom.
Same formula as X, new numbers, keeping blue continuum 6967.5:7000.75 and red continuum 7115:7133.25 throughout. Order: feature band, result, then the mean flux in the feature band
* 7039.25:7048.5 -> -0.5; 16.1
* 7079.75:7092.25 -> 0.1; 14.9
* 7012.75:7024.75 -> 0.6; 14.7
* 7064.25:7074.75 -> -0.8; 16.2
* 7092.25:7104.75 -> -0.6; 15.6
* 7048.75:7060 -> -0.3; 15.6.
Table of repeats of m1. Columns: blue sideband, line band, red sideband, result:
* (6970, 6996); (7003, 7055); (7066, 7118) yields 0.7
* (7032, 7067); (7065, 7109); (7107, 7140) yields 0.9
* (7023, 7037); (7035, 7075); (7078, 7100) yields -2.9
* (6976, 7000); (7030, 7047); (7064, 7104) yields -0.3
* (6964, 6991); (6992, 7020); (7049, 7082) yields 0.8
